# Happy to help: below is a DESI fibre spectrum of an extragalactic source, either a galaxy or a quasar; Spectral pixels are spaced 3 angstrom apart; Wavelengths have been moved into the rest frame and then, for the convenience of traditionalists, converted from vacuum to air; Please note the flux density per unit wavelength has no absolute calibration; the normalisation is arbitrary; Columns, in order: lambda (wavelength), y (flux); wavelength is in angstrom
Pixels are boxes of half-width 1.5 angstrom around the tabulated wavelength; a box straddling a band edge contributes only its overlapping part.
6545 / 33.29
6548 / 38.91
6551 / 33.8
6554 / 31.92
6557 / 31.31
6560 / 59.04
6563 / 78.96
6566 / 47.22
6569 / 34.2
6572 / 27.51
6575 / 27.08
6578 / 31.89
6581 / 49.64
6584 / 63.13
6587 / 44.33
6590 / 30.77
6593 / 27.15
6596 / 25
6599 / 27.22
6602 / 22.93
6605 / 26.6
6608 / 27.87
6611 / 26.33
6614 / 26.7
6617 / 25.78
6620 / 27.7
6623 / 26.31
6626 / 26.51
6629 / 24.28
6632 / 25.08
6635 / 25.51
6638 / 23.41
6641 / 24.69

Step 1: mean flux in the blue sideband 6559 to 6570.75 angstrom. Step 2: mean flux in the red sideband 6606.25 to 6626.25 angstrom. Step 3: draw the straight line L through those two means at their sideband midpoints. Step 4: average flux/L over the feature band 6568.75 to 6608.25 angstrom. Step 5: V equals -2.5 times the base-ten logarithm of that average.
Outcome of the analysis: 0.234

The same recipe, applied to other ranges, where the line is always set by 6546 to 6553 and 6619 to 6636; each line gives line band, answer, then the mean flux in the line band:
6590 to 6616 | 0.10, 26.5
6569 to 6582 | -0.03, 33.4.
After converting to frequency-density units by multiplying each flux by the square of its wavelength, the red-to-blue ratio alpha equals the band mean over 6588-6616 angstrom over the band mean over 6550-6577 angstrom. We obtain 0.66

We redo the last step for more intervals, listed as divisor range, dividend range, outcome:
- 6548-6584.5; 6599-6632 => 0.63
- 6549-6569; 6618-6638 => 0.57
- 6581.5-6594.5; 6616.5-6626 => 0.64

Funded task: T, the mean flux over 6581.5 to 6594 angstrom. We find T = 42.6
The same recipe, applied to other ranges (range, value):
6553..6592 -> 42.8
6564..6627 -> 32.4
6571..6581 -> 32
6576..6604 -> 35.5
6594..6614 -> 26.1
